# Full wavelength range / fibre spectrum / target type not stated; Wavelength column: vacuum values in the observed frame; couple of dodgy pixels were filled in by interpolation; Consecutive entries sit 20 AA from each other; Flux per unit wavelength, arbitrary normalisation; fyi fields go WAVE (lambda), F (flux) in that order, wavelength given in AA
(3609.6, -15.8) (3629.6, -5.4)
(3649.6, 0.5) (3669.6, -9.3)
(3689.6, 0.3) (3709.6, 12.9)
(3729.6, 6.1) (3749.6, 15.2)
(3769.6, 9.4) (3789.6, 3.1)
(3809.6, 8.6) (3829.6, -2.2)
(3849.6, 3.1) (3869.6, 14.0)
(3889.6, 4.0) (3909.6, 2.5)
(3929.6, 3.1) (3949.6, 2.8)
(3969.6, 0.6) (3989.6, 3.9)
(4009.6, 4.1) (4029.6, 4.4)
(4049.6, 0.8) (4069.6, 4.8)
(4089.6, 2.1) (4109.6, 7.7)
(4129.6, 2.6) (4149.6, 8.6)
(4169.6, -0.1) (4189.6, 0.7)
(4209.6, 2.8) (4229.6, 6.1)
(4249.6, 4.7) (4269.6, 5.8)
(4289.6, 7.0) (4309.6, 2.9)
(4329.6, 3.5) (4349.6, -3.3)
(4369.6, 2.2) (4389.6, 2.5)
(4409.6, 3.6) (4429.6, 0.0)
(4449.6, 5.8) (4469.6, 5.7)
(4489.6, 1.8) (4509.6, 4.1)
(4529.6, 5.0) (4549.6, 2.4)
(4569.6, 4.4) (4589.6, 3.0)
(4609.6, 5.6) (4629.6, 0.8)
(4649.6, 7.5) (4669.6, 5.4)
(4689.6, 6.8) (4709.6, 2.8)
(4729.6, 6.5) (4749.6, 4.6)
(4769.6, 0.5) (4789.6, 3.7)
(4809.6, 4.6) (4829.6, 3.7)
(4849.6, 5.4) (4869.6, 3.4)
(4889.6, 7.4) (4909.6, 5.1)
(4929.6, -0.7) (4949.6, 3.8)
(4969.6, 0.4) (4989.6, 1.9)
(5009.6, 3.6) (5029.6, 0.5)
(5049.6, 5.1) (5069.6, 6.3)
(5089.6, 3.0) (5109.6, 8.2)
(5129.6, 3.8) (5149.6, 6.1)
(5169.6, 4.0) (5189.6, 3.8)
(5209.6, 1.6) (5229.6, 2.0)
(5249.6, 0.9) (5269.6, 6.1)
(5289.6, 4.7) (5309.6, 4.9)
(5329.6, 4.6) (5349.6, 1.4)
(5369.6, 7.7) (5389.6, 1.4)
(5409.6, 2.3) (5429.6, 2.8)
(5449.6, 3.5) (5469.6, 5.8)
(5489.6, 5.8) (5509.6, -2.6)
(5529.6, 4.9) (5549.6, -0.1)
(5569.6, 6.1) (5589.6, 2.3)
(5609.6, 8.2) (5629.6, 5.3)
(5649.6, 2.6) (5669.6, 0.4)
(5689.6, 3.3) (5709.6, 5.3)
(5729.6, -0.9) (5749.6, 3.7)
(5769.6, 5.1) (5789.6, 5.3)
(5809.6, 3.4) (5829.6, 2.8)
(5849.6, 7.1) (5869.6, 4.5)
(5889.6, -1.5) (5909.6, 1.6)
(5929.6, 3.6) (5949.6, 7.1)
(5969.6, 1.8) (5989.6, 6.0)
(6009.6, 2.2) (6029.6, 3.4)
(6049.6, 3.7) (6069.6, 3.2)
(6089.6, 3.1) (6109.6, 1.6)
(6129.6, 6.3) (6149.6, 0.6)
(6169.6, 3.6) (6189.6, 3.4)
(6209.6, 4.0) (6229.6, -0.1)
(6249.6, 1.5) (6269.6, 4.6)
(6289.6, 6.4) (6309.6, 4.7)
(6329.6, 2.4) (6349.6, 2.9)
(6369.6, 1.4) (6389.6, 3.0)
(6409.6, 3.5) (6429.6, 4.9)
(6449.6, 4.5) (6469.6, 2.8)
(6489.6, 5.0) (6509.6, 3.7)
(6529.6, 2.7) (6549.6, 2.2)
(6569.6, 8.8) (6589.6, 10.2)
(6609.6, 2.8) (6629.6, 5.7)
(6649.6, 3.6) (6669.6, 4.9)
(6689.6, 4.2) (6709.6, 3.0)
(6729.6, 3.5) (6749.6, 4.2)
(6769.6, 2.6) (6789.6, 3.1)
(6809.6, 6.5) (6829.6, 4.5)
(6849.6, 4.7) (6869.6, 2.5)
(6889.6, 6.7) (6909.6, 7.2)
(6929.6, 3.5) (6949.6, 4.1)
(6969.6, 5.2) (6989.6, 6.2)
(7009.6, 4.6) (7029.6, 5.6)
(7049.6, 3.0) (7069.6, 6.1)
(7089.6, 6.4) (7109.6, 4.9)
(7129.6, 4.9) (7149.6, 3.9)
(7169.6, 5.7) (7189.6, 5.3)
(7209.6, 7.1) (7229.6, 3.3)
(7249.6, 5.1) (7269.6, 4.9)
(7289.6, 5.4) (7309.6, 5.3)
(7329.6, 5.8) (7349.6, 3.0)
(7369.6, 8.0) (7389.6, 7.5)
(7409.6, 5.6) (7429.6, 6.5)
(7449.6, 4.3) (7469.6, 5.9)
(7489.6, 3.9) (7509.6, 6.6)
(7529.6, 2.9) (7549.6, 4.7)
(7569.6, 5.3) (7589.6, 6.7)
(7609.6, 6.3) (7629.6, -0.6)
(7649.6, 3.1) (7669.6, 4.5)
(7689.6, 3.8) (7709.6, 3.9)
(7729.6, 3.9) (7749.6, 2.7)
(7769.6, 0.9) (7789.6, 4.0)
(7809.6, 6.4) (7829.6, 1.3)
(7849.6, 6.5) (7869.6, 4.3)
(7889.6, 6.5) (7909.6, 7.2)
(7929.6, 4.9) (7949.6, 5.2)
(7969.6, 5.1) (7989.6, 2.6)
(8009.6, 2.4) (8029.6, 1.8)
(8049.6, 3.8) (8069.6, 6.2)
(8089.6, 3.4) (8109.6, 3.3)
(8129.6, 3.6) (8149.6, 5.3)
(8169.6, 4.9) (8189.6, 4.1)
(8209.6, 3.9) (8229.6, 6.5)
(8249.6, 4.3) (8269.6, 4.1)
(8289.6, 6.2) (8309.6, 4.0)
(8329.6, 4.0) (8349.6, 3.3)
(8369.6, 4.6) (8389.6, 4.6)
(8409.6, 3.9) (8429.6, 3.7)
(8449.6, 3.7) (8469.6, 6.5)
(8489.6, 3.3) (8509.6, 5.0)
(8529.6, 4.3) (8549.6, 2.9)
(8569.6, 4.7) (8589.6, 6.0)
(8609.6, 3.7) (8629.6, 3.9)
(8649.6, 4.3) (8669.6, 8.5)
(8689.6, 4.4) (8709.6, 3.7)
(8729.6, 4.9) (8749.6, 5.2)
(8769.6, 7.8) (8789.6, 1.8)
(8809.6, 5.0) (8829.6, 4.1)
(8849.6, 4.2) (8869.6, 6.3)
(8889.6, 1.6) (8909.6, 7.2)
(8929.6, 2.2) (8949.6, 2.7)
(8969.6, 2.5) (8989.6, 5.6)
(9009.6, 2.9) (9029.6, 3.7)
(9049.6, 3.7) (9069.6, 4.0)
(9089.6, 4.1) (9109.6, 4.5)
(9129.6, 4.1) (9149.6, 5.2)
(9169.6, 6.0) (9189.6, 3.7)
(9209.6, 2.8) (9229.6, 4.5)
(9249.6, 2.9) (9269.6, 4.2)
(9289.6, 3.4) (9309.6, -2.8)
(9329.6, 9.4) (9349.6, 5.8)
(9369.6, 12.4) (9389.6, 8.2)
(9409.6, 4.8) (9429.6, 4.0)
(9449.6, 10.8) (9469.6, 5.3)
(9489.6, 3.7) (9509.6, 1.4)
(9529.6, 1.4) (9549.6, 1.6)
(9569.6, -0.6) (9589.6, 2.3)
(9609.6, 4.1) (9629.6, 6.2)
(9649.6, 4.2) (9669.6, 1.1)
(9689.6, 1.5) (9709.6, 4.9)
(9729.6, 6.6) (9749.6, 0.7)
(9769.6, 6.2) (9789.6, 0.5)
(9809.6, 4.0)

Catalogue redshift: 0.77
